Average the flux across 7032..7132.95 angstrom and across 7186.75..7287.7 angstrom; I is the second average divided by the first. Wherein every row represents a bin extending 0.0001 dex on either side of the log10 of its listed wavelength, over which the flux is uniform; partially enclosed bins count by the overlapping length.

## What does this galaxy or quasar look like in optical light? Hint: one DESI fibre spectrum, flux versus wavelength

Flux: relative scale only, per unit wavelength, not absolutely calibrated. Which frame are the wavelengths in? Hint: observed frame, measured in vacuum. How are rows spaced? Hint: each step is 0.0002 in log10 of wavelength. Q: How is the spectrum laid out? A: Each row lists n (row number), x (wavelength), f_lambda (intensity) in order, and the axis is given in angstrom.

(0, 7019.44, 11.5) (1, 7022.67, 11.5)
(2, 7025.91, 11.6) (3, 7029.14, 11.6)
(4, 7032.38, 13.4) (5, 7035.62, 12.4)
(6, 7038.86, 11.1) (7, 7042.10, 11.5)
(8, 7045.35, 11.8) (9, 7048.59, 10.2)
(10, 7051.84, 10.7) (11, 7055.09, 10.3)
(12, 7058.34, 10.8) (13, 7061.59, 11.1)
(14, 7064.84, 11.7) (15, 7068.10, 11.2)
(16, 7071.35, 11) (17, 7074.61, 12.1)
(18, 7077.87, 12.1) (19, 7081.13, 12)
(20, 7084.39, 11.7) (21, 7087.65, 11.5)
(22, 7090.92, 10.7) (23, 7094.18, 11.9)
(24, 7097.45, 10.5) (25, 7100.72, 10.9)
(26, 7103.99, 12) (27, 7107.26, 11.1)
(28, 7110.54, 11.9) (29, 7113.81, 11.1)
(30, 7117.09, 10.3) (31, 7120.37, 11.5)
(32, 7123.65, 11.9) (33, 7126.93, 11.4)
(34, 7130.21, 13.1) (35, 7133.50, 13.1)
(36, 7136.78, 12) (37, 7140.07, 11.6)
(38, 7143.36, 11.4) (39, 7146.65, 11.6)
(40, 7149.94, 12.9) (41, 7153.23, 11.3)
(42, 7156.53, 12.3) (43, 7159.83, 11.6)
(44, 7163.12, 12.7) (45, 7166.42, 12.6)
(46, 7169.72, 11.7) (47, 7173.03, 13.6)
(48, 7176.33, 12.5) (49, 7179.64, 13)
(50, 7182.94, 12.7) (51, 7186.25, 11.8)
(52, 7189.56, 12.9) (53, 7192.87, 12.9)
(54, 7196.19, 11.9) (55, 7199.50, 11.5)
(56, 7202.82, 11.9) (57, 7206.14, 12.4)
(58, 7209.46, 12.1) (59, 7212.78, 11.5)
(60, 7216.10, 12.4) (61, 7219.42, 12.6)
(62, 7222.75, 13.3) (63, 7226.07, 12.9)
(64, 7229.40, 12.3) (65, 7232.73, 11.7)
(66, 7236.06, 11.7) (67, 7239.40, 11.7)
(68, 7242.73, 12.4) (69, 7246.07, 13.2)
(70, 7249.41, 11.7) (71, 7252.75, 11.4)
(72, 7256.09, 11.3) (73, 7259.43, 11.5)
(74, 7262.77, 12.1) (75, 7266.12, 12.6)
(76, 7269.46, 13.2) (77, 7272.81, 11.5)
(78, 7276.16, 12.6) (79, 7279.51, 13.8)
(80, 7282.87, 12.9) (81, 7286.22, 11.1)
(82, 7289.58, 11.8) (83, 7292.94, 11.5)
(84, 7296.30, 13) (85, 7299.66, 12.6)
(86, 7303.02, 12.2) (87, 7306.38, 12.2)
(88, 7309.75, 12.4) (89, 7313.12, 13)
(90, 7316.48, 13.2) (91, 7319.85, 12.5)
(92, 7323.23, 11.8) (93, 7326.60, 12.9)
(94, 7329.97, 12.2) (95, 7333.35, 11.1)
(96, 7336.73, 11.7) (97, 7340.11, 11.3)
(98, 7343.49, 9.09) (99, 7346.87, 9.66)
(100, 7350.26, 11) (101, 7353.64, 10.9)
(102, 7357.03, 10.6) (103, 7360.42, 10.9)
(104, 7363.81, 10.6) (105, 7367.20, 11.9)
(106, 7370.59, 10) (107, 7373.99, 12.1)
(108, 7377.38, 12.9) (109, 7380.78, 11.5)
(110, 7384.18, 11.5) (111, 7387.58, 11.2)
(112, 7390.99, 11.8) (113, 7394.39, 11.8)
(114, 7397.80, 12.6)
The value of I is 1.1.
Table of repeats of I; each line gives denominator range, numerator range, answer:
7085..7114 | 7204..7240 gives 1.08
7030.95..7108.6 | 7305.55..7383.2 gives 1.01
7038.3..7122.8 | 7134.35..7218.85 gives 1.08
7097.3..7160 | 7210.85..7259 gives 1.04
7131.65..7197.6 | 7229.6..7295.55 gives 0.98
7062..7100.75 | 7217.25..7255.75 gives 1.07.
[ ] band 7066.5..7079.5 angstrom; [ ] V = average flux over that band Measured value 11.6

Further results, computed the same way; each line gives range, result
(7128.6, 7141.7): 12.4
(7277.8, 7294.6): 12.2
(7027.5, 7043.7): 12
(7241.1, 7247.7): 12.8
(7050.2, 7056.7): 10.5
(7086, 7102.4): 11.1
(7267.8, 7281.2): 12.8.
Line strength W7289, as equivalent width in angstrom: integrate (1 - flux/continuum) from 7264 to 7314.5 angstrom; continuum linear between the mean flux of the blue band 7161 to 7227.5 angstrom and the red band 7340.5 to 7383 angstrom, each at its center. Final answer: -3.60 angstrom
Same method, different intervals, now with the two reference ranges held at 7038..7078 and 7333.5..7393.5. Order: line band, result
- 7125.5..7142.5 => -1.6 angstrom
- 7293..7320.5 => -3.6 angstrom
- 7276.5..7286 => -1.5 angstrom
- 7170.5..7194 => -3.3 angstrom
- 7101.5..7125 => -0.5 angstrom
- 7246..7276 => -2.4 angstrom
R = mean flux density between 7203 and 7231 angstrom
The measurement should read 12.4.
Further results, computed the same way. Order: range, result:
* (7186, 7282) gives 12.2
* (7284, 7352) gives 11.8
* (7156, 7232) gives 12.4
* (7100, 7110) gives 11.4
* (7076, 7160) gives 11.7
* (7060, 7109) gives 11.4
